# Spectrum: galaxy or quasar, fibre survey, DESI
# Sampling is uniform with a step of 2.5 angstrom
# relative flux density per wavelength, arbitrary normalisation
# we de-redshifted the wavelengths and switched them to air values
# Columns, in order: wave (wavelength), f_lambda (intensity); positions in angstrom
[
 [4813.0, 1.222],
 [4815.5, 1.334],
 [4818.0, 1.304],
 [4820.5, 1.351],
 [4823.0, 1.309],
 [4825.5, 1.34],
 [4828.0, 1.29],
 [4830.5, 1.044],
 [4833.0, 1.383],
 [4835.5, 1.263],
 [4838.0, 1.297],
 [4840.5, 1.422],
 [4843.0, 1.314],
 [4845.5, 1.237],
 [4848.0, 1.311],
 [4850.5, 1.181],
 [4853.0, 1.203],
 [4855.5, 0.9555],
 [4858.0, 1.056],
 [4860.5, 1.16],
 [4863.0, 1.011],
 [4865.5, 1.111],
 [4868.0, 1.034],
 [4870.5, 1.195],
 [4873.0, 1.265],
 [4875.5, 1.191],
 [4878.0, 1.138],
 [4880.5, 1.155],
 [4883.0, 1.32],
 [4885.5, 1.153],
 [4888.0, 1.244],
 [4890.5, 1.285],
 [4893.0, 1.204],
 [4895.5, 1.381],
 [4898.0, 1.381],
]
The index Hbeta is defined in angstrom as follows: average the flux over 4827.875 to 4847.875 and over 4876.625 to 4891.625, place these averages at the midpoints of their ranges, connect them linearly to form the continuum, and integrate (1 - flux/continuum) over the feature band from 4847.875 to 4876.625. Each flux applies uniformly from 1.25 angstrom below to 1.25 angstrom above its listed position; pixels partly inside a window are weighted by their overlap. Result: 2.6 angstrom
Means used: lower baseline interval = 1.28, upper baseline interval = 1.22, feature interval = 1.13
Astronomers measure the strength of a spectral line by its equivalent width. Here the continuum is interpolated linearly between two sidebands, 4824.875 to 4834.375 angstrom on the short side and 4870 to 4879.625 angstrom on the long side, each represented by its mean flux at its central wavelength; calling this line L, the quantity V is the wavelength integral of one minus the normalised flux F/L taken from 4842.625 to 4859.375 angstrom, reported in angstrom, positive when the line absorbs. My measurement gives 0.78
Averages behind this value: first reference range 1.26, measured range 1.17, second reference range 1.2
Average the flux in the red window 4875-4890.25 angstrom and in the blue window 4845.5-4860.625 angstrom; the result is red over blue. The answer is 1.05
